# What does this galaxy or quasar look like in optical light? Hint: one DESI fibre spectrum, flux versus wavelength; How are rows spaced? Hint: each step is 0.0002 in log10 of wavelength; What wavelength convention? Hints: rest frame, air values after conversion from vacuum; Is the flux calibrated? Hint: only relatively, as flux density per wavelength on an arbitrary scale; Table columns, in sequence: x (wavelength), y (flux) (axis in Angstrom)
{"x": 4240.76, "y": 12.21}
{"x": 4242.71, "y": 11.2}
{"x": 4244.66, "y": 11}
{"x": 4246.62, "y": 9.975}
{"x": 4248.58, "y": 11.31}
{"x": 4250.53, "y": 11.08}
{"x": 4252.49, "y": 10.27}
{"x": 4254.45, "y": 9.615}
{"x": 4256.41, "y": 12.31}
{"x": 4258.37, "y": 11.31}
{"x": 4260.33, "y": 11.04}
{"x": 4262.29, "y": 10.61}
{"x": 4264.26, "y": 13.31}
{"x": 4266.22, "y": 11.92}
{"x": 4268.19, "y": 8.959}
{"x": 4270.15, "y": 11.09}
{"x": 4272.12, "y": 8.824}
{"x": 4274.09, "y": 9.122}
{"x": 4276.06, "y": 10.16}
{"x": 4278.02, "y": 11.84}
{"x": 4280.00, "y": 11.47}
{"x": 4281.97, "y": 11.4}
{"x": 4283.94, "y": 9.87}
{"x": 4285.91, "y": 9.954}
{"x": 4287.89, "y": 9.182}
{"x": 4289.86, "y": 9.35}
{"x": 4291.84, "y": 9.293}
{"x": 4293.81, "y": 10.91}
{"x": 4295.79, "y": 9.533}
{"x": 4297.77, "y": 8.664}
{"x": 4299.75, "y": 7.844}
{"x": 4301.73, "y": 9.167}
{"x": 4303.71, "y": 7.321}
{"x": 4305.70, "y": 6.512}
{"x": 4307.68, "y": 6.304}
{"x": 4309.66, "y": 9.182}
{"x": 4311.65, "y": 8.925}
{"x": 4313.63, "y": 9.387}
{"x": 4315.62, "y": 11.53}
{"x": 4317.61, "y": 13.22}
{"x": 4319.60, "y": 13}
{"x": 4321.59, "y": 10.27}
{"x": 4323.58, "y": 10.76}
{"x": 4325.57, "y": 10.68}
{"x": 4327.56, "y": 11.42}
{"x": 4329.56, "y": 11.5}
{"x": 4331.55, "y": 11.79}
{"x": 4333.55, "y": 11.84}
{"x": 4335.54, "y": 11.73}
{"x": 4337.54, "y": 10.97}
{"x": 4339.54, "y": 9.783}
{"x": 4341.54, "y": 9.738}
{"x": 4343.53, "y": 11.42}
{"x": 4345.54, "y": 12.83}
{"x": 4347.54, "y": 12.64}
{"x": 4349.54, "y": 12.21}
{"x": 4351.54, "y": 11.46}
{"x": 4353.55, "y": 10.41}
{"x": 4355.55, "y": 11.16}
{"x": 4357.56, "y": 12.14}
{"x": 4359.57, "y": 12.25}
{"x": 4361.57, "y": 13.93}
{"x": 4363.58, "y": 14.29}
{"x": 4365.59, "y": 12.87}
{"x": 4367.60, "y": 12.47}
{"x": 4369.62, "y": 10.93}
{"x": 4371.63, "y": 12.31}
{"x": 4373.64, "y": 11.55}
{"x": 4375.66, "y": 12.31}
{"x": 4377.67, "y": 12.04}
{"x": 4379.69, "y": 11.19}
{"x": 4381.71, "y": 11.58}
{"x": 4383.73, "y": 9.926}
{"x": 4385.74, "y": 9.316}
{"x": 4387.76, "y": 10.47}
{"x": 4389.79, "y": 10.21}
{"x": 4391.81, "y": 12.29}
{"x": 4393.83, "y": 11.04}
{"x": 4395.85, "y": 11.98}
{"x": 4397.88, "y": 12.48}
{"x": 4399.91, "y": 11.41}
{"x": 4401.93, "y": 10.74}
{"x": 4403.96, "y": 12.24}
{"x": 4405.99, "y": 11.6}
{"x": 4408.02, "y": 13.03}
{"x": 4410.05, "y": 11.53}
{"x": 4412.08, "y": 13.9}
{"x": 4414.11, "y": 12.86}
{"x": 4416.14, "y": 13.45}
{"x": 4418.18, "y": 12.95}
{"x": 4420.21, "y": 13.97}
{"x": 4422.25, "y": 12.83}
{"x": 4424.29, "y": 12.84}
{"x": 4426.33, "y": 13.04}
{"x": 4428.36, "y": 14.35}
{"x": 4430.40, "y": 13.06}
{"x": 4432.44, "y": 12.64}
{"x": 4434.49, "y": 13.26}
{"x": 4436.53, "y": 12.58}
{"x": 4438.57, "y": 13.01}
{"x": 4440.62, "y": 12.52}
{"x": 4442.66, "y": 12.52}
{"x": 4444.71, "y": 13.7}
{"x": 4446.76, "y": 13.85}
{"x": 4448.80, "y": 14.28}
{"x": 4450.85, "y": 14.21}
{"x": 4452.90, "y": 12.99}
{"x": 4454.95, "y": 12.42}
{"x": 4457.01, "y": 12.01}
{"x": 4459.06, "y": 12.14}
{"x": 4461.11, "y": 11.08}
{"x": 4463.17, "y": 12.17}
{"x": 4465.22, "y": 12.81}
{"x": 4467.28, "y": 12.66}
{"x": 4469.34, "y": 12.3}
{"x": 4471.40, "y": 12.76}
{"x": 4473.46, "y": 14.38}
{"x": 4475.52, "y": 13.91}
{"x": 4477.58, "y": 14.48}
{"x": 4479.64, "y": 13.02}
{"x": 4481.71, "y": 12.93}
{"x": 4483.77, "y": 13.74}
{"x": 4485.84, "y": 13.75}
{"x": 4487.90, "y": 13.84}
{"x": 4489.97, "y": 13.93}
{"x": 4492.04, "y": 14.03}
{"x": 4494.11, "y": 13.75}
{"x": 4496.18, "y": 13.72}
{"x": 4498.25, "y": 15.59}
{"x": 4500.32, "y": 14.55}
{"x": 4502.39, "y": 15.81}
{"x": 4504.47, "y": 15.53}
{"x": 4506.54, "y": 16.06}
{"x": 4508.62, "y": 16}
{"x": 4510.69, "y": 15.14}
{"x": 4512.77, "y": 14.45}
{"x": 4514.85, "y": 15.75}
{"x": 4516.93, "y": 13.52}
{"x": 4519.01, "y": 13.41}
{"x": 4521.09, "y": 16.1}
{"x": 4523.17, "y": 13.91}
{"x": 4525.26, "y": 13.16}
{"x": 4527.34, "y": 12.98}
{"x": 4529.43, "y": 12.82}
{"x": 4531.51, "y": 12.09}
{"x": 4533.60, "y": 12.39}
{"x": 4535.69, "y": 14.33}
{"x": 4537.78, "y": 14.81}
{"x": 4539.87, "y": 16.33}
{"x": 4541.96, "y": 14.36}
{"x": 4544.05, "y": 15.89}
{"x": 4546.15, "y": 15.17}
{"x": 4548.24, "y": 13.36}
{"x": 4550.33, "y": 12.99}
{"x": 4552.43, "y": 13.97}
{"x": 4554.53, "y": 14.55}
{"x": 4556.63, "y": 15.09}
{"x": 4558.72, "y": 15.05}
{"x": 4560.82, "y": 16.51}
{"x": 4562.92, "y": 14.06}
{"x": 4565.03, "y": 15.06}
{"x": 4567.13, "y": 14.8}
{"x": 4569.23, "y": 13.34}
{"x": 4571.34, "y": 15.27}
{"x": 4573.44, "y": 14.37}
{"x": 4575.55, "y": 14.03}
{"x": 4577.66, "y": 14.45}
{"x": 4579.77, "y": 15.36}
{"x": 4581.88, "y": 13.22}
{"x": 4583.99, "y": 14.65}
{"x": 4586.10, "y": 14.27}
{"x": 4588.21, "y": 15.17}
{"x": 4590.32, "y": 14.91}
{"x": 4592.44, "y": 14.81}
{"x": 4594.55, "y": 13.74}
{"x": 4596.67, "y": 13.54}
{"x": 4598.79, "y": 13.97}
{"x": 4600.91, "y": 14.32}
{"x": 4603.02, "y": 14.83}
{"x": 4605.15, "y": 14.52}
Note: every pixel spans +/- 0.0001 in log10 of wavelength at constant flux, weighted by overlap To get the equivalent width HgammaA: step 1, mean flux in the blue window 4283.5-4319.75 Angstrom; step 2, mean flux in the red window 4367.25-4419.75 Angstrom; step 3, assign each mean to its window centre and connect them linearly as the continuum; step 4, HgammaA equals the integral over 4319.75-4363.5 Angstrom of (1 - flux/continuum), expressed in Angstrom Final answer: -4.9 Angstrom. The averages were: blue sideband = 9.34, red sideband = 11.8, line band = 11.6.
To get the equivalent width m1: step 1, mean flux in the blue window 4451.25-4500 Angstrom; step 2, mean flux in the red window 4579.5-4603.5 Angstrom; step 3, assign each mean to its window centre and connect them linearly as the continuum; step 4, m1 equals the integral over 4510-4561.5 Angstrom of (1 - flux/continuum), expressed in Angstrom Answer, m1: -1.7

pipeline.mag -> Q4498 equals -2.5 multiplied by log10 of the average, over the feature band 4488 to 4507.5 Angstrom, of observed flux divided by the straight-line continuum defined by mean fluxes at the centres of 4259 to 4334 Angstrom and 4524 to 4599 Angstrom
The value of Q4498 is -0.11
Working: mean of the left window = 10.2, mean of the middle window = 14.7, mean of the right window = 14.3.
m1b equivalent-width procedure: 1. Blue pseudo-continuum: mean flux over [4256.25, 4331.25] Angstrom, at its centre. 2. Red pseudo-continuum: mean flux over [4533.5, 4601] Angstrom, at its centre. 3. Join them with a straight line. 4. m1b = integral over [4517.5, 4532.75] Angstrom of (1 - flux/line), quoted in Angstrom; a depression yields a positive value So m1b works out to 0.4 Angstrom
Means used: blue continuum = 10.2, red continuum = 14.5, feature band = 13.5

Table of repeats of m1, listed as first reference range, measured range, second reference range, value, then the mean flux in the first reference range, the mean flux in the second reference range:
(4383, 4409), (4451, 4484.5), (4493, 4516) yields 2.3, 11.3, 15.1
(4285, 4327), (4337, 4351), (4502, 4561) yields -1.3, 9.59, 14.5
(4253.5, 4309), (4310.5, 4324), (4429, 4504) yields -0.6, 9.88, 13.4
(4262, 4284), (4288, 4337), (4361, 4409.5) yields 4.9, 10.8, 11.7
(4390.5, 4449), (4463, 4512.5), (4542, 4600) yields -2.0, 12.7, 14.5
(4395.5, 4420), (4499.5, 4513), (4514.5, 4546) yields -1.6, 12.4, 14.1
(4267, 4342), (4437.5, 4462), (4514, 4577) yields -0.5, 10.1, 14.3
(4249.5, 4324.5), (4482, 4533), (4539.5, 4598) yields -2.6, 10.1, 14.6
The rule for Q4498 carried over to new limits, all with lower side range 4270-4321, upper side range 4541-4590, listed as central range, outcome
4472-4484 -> -0.058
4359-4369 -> -0.196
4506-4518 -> -0.114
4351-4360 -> -0.062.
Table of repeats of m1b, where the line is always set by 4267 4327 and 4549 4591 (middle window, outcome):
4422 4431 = -0.9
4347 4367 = -2.7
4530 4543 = 0.0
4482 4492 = -0.5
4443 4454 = -1.1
